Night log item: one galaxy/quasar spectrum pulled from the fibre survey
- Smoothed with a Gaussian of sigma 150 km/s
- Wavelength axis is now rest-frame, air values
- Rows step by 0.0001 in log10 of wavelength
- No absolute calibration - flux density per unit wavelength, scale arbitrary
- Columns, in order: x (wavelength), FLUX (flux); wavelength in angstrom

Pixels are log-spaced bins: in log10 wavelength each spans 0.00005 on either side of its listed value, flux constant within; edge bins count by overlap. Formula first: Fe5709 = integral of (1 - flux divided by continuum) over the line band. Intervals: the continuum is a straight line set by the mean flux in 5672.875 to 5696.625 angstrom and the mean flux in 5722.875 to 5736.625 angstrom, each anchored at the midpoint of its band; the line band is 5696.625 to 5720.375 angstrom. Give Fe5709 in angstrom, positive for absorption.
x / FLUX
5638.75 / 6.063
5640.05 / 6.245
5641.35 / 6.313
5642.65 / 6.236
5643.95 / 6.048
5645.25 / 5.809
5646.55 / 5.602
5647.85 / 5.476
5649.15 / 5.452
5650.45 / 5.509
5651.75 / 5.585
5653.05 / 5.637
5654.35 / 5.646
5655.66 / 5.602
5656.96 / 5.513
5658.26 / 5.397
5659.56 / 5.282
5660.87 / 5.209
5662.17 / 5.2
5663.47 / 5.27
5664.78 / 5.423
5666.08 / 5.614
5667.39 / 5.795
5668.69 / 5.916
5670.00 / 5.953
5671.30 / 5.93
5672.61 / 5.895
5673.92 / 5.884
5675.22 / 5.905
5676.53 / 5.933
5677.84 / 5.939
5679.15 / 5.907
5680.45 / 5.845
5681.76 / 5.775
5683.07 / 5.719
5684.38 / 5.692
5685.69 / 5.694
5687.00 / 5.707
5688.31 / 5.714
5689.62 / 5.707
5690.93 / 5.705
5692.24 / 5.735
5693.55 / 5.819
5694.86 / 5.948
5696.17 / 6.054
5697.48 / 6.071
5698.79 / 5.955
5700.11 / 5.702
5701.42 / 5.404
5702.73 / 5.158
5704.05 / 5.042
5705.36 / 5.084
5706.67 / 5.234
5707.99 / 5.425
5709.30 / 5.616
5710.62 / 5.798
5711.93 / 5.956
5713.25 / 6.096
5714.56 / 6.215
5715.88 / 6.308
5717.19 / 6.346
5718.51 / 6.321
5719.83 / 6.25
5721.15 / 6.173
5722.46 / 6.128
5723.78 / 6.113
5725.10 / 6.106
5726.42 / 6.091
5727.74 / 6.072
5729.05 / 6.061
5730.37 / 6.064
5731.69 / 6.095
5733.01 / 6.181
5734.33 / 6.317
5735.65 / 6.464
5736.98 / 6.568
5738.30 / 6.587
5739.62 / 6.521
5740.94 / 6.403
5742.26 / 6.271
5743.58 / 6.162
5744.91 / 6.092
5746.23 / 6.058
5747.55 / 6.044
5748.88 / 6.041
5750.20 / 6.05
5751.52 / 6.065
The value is 0.9 angstrom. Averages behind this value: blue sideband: 5.81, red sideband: 6.16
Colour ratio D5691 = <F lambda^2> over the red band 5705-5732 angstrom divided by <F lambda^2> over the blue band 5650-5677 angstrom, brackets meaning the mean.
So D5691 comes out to 1.09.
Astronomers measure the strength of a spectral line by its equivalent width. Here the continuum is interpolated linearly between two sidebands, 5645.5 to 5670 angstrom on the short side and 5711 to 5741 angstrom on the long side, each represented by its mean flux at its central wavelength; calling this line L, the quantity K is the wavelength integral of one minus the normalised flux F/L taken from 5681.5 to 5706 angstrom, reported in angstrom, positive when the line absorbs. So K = 0.95 angstrom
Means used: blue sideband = 5.52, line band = 5.67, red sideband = 6.23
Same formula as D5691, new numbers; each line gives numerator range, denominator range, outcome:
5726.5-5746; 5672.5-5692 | 1.10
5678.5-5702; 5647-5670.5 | 1.06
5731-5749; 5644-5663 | 1.17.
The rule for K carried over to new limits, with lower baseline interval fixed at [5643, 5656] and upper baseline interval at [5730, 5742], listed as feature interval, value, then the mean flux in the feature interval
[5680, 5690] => 0.4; 5.73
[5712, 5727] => 0.1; 6.18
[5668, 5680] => -0.1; 5.92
